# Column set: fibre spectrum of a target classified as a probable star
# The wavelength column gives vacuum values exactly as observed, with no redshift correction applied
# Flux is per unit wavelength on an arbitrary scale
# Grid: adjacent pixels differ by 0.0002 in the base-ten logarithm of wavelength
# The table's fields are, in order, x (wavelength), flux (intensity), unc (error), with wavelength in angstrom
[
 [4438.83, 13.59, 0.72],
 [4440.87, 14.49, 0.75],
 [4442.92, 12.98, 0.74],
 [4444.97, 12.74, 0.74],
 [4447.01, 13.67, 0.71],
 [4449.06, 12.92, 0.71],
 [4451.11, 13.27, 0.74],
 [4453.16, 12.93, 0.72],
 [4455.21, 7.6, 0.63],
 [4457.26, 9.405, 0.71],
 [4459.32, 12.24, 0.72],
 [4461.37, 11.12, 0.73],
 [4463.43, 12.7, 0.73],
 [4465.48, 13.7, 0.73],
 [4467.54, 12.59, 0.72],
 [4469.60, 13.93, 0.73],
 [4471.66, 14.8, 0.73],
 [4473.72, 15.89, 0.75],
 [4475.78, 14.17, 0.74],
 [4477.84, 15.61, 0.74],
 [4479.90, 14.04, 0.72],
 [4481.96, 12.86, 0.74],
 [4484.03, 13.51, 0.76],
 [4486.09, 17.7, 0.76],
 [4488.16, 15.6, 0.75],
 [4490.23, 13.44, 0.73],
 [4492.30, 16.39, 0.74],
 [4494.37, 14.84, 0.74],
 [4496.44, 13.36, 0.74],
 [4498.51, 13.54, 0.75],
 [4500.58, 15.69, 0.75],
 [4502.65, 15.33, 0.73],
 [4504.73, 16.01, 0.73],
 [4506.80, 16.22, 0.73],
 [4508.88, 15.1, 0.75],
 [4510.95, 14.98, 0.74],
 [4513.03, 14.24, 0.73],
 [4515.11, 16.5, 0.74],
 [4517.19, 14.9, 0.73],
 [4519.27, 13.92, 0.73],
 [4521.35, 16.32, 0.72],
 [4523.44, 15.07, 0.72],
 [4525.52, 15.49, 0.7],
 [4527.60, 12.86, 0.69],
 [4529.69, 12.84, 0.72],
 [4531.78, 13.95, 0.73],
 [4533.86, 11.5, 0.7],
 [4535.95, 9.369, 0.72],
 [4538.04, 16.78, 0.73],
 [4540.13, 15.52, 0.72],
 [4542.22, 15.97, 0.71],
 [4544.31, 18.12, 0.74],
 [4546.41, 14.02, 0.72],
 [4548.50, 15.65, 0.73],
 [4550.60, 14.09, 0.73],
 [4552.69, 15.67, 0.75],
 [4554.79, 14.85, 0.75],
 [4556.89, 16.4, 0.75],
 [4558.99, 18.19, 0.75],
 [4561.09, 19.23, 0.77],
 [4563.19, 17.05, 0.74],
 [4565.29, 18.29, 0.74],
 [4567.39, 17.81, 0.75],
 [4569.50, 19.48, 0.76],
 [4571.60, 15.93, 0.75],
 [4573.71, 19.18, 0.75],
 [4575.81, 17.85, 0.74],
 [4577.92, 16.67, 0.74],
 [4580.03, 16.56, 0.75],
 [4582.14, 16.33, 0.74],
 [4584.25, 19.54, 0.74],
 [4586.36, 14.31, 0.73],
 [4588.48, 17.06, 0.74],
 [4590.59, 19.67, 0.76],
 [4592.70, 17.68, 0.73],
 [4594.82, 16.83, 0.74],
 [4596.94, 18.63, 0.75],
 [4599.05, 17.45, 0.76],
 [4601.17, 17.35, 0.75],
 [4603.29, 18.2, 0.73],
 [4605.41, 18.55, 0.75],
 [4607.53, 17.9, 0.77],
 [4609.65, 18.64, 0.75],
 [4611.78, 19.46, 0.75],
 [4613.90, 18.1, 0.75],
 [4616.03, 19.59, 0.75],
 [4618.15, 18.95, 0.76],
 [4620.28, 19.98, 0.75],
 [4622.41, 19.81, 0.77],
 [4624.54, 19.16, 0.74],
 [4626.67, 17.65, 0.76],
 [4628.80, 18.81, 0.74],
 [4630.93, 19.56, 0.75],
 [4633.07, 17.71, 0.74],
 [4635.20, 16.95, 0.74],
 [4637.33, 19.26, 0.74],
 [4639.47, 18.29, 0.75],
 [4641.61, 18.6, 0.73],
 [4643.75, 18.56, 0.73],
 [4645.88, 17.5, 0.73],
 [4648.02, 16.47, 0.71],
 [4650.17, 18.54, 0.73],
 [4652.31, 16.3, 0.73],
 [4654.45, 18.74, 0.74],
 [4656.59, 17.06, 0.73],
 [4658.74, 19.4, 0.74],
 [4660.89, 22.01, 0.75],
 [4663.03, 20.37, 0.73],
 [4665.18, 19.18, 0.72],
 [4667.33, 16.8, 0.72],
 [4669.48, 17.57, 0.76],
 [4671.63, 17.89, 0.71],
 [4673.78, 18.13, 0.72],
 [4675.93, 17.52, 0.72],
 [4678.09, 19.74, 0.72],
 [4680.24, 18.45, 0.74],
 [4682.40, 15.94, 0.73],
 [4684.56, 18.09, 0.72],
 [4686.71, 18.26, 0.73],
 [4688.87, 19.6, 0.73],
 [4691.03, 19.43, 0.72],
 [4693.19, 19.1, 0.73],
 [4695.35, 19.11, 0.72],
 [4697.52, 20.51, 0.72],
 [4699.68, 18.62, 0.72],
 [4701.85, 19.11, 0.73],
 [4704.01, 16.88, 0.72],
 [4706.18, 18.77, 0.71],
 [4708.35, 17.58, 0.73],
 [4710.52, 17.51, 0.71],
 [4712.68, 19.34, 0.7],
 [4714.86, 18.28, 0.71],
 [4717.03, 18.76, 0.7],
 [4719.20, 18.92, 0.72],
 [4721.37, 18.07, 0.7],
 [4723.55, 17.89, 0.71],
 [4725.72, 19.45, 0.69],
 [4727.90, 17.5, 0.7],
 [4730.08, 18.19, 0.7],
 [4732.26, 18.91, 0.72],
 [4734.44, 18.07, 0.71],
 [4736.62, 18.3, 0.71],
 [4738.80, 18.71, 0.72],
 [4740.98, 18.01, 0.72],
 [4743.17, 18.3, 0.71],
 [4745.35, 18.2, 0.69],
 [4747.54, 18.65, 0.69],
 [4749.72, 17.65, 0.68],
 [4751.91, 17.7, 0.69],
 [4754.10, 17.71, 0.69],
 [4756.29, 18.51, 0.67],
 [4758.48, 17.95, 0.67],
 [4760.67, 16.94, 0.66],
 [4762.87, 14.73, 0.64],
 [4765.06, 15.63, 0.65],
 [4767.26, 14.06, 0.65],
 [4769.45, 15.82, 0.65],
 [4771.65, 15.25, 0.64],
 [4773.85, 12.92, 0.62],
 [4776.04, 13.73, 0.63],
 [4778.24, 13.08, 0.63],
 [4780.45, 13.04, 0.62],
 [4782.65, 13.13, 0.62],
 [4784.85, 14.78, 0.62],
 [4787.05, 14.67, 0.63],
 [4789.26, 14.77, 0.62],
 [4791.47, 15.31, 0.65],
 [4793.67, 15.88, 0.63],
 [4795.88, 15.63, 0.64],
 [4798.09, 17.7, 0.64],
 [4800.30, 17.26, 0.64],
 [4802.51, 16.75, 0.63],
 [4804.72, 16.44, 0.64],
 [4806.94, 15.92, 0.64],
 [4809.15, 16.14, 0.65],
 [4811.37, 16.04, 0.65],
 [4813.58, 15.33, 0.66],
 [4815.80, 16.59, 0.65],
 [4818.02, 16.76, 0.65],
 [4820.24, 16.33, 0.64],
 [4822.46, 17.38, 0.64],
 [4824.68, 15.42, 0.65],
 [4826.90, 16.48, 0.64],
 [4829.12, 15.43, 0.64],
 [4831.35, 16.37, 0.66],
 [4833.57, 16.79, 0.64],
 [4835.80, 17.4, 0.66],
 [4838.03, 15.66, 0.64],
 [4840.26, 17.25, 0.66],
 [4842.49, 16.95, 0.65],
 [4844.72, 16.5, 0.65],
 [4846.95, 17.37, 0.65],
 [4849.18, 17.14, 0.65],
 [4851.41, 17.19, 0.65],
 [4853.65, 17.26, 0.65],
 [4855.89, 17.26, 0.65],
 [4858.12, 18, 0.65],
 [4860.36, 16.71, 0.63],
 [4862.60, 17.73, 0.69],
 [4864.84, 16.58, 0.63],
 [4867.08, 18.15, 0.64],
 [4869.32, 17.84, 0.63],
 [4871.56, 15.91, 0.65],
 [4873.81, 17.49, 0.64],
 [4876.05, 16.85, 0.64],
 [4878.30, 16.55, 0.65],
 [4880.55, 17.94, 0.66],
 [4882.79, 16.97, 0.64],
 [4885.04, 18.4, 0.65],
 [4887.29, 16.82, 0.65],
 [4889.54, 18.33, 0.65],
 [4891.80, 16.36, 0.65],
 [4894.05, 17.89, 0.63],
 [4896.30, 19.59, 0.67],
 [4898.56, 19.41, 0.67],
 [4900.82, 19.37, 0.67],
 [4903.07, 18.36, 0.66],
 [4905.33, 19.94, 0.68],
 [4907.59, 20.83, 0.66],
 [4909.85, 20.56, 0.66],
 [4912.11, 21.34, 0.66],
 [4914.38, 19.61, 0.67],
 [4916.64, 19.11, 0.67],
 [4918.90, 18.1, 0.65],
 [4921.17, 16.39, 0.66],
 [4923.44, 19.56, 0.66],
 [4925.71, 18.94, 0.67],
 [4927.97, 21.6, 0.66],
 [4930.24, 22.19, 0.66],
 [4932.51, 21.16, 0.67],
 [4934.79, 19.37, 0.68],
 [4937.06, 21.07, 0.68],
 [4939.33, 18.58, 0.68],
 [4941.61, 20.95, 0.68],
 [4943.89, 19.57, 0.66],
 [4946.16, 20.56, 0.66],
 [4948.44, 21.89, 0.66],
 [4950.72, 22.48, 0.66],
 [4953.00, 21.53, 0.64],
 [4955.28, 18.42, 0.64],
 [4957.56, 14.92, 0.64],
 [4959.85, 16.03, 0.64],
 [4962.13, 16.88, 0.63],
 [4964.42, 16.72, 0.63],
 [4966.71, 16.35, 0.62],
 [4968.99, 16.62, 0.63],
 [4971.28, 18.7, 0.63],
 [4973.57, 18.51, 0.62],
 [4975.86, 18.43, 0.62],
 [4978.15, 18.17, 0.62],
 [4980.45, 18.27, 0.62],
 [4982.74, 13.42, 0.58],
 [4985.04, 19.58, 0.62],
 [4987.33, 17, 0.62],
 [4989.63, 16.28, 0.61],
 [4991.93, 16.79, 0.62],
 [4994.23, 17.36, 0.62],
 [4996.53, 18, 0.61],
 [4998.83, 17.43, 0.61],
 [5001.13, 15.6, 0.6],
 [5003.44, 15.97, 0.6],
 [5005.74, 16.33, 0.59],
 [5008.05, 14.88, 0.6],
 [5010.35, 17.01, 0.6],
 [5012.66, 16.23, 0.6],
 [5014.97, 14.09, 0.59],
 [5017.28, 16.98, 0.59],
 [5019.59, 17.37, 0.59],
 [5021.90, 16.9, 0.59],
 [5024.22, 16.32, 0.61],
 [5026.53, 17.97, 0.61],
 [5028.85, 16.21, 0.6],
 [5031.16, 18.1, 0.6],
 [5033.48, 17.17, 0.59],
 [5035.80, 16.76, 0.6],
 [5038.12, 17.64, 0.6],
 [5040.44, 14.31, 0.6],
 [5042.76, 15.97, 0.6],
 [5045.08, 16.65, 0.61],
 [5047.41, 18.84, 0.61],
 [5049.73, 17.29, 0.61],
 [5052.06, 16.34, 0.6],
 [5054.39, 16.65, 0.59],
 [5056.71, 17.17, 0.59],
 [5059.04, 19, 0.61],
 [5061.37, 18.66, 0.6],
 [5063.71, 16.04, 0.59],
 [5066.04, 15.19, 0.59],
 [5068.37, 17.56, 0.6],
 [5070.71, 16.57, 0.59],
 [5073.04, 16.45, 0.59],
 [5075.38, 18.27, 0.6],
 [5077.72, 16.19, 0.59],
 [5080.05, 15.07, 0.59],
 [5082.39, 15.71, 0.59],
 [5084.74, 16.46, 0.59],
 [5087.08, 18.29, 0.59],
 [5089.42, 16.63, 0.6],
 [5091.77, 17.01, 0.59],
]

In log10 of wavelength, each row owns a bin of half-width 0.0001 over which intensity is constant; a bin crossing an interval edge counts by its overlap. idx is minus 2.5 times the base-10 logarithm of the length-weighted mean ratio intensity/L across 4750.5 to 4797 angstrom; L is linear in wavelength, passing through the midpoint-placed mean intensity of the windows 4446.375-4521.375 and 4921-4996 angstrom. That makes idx 0.10 mag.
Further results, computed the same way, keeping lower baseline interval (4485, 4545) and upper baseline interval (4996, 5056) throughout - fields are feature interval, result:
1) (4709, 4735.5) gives -0.18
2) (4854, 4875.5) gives -0.08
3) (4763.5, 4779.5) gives 0.10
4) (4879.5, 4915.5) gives -0.17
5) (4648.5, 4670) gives -0.21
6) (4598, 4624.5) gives -0.22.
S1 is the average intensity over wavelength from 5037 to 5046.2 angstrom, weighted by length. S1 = 16.1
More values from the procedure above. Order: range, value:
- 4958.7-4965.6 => 16.5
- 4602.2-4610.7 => 18.3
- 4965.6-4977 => 17.7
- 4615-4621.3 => 19.5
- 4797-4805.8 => 17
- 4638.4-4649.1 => 17.9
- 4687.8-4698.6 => 19.5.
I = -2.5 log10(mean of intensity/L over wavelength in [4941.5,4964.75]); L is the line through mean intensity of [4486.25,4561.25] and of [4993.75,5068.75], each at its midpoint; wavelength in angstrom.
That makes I -0.158 mag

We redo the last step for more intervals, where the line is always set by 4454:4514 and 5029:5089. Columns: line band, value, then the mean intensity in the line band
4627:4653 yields -0.22 mag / 18.1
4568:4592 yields -0.21 mag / 17.5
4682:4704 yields -0.24 mag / 18.8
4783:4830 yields -0.03 mag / 16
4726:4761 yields -0.18 mag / 18.1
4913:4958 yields -0.22 mag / 19.9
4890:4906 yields -0.16 mag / 18.6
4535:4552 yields -0.05 mag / 15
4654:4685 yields -0.23 mag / 18.5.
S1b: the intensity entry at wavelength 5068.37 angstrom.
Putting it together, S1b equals 17.56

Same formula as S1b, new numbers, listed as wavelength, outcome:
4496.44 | 13.36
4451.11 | 13.27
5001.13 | 15.6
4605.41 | 18.55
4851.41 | 17.19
